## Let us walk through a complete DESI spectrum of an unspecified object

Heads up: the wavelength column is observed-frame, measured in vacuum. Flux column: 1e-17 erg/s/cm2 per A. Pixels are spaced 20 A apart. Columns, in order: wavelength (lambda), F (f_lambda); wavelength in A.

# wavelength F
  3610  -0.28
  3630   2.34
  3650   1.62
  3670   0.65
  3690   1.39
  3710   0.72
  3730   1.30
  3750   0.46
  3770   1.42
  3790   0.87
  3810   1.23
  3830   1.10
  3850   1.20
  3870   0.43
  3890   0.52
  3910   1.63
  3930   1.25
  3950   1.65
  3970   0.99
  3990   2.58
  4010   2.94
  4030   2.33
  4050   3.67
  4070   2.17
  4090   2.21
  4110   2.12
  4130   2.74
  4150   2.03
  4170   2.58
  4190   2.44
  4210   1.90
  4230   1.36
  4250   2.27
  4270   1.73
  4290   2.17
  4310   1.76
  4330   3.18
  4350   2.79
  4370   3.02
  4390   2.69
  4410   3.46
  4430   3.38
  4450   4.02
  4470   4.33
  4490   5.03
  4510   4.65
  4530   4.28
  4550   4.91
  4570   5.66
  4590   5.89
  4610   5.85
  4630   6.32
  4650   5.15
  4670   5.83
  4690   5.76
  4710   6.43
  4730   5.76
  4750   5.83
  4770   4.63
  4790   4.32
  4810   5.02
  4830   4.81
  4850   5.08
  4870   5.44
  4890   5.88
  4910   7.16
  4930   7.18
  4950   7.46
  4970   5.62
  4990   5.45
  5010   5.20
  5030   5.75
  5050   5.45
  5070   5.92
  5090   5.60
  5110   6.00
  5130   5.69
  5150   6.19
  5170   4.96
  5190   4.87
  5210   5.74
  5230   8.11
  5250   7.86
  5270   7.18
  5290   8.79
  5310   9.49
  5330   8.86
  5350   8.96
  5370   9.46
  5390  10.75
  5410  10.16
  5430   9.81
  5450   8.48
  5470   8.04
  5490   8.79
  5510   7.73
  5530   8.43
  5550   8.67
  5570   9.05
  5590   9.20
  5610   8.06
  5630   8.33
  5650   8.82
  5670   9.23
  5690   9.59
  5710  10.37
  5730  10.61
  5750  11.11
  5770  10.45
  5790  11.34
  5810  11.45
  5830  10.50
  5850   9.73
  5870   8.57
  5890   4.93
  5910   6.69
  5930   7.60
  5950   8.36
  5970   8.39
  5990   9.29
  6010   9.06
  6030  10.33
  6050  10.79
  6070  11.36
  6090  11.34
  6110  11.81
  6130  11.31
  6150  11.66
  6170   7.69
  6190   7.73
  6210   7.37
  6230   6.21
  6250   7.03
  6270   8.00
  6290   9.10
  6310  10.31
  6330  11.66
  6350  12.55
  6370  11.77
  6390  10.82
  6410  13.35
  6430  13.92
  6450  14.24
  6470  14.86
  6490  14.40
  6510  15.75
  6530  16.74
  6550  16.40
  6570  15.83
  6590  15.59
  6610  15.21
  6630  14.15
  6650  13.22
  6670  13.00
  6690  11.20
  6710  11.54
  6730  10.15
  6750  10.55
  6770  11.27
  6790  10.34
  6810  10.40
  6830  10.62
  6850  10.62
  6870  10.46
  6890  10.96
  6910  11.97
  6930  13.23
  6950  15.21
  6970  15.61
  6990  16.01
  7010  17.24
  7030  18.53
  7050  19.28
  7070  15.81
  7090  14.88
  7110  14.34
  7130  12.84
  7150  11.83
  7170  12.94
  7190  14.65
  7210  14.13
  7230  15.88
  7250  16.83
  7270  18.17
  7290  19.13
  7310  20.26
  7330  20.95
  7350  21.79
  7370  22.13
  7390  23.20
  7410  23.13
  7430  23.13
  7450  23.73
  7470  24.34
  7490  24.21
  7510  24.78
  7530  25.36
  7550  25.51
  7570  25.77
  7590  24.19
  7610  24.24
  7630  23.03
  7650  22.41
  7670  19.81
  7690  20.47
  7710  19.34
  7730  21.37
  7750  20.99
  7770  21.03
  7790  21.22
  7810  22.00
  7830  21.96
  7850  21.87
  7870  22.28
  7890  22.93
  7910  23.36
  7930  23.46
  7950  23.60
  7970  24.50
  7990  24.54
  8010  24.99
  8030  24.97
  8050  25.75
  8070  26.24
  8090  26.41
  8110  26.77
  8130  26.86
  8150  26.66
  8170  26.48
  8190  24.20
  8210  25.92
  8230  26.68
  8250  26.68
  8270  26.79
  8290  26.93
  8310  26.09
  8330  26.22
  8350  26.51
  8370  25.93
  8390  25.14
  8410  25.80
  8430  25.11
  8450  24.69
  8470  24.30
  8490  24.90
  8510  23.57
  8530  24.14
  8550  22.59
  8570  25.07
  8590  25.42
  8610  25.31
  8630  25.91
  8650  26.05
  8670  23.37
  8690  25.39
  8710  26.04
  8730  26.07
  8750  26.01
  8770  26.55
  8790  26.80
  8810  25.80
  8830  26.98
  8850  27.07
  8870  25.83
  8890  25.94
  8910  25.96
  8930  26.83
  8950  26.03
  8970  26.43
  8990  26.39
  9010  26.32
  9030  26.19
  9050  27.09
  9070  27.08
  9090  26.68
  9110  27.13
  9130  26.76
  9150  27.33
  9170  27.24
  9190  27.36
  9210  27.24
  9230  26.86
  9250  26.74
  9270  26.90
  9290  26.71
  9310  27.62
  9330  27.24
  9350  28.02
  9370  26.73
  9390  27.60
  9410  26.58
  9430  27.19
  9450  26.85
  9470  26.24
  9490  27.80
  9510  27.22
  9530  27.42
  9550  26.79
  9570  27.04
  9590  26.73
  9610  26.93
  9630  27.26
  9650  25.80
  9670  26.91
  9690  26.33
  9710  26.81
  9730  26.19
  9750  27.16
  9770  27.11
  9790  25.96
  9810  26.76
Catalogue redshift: 0.000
